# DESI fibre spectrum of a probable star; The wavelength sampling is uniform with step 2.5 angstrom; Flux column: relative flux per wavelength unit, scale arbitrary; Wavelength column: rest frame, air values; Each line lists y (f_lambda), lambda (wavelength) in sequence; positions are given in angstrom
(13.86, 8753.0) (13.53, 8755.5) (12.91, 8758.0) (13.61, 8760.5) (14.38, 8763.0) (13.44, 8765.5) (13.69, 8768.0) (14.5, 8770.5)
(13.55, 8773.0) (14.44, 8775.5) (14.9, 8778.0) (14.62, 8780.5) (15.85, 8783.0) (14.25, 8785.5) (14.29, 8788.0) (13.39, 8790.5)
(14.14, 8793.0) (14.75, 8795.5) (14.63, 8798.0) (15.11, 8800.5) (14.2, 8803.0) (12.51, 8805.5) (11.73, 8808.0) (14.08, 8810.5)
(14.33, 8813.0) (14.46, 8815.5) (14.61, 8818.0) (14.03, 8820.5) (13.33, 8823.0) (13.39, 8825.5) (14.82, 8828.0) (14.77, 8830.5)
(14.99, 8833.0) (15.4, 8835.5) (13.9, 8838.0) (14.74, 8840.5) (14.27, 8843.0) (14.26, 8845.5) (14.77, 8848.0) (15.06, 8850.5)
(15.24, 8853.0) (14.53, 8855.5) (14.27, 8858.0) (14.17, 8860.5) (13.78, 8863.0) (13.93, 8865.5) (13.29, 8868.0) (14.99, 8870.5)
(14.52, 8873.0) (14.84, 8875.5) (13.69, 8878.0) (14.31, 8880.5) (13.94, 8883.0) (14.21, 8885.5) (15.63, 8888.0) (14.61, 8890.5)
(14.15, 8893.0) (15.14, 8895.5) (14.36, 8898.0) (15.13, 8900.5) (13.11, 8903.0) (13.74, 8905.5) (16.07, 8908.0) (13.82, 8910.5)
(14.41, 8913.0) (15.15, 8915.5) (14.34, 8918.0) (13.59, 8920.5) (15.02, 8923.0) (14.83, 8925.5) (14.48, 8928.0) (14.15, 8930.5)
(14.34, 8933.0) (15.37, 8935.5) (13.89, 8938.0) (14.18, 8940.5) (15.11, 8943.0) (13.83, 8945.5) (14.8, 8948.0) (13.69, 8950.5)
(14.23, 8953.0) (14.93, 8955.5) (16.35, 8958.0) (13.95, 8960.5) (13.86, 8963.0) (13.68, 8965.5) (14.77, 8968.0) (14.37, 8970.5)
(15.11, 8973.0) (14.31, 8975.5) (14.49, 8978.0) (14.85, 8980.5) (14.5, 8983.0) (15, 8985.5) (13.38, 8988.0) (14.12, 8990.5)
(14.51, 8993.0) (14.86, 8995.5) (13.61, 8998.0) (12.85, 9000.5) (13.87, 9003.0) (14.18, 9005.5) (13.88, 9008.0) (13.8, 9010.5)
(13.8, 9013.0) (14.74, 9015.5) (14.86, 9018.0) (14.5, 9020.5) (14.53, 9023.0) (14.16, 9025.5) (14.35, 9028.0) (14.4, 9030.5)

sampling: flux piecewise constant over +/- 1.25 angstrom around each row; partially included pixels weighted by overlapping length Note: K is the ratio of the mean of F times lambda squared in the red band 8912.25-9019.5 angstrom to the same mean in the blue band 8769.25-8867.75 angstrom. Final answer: 1.0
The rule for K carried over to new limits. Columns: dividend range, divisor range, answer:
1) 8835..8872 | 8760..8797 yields 1.03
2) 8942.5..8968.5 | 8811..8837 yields 1.03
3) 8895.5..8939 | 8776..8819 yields 1.05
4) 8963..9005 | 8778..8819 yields 1.05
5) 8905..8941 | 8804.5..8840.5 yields 1.06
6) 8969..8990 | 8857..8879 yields 1.05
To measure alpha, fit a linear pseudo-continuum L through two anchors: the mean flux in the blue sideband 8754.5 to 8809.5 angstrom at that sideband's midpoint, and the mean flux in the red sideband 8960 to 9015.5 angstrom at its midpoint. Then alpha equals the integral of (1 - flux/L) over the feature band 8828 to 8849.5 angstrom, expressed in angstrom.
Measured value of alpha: -0.9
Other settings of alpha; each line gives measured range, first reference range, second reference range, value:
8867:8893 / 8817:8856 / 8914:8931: 0.2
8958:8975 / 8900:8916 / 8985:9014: -0.4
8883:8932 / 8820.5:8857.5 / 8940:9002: -0.2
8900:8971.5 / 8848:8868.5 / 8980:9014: -1.3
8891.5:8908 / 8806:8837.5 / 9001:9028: -0.3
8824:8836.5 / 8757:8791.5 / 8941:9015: -0.4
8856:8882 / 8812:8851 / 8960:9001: 0.4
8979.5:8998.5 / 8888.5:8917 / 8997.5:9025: -0.3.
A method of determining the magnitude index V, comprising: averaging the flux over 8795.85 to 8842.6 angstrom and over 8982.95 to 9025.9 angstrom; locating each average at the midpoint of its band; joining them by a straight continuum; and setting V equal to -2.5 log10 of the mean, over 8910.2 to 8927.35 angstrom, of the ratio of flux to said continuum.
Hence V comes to -0.02 mag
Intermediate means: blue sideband 14.2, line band 14.5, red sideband 14.2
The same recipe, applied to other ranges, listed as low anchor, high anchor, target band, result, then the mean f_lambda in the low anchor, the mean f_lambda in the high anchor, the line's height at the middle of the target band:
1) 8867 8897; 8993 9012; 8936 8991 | -0.028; 14.5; 13.9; 14.1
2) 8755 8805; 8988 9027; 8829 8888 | -0.022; 14.2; 14.1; 14.2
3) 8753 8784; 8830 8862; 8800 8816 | 0.053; 14.1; 14.6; 14.4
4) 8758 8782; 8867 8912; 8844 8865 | -0.012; 14.1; 14.4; 14.3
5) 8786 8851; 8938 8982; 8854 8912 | -0.002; 14.2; 14.5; 14.3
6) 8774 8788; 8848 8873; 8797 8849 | 0.027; 14.7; 14.4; 14.6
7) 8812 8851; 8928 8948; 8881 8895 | -0.007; 14.4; 14.4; 14.4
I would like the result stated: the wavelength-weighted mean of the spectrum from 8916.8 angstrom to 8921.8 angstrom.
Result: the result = 14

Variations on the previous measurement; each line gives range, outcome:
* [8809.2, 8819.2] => 14.4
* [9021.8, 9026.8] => 14.3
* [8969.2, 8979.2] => 14.6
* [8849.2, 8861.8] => 14.7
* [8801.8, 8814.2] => 13.4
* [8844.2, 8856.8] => 14.8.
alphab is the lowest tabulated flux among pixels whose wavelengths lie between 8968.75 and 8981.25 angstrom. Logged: 14.31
